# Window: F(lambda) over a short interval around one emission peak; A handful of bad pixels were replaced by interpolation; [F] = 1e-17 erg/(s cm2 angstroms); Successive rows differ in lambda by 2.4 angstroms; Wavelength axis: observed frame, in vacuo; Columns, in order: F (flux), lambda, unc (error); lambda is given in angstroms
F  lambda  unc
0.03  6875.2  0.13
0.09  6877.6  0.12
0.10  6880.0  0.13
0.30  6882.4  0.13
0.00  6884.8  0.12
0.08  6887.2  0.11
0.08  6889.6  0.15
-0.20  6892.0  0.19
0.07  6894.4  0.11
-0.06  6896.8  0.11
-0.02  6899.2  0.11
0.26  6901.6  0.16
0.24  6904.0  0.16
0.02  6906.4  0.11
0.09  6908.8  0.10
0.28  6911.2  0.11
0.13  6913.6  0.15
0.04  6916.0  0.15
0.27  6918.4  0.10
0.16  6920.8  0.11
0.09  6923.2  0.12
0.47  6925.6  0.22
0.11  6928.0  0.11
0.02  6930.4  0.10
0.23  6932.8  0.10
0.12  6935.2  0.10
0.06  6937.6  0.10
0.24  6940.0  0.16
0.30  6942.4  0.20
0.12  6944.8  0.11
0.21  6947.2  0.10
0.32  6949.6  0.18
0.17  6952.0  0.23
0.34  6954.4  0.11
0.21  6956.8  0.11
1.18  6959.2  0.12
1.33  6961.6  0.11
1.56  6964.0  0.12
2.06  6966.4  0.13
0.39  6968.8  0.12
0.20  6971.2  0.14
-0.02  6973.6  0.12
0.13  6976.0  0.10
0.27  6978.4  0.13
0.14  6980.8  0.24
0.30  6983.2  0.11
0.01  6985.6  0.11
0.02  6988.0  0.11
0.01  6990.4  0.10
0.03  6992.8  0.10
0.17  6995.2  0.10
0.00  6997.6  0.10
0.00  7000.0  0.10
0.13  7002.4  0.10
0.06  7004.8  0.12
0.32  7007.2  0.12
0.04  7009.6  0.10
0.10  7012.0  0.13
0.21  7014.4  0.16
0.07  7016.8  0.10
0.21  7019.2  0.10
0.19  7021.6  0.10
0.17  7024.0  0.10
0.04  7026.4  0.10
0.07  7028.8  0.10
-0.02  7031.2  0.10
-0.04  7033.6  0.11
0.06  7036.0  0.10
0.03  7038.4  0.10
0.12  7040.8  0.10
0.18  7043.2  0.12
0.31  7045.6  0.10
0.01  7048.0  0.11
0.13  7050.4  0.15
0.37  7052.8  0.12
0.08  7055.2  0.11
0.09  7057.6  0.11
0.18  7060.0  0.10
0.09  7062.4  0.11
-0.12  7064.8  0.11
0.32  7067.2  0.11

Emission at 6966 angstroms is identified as [O II] 3727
